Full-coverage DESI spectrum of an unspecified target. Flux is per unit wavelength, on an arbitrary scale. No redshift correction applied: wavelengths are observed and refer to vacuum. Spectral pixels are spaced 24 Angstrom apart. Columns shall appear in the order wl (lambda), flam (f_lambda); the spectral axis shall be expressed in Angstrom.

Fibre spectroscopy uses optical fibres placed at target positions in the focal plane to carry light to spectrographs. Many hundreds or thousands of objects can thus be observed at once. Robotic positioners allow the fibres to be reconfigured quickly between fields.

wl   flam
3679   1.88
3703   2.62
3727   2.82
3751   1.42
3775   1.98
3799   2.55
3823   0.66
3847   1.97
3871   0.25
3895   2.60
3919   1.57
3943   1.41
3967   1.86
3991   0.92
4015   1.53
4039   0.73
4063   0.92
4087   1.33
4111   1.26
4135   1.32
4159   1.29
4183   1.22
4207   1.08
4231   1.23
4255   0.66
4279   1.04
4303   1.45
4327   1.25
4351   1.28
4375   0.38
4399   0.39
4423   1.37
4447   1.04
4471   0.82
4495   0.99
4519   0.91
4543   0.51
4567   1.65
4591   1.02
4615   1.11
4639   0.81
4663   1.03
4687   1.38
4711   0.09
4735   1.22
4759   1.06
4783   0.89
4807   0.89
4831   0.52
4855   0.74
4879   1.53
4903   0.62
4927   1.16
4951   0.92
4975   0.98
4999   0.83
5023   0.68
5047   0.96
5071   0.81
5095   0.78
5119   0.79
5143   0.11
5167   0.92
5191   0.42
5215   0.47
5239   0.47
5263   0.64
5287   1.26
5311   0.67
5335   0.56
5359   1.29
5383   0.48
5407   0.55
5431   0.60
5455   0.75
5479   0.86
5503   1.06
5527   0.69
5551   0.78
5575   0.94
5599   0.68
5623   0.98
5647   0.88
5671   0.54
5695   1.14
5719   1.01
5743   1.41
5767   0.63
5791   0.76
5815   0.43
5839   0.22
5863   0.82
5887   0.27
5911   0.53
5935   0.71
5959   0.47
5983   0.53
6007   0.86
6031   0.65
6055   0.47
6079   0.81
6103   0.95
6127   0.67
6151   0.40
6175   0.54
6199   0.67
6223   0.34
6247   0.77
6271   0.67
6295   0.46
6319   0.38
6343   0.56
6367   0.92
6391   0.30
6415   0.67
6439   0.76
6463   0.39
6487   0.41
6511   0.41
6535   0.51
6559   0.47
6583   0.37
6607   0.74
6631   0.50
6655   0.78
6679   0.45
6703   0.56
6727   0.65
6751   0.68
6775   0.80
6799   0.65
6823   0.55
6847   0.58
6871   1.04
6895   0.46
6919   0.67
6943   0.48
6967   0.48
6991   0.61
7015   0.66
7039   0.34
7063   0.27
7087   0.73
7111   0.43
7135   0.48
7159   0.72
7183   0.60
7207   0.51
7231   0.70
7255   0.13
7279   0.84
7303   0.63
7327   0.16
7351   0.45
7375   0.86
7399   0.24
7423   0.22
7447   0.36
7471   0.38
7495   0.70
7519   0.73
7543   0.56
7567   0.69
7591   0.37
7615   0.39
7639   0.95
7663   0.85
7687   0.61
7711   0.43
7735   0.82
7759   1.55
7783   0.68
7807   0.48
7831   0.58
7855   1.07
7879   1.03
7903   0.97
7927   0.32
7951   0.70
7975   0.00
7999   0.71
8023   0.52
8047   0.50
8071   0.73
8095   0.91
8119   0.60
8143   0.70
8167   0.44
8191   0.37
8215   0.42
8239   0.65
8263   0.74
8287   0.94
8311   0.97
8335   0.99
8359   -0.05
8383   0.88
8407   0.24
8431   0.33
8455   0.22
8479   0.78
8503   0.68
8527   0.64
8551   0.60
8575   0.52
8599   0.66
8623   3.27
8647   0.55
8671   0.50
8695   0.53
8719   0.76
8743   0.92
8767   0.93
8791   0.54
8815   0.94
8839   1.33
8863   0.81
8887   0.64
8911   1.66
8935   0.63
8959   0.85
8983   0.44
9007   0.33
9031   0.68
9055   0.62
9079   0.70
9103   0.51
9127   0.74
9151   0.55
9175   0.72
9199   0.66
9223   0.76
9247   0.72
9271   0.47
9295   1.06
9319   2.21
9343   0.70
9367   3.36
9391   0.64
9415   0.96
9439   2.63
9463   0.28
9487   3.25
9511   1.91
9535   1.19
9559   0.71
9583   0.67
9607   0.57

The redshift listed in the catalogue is 1.31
